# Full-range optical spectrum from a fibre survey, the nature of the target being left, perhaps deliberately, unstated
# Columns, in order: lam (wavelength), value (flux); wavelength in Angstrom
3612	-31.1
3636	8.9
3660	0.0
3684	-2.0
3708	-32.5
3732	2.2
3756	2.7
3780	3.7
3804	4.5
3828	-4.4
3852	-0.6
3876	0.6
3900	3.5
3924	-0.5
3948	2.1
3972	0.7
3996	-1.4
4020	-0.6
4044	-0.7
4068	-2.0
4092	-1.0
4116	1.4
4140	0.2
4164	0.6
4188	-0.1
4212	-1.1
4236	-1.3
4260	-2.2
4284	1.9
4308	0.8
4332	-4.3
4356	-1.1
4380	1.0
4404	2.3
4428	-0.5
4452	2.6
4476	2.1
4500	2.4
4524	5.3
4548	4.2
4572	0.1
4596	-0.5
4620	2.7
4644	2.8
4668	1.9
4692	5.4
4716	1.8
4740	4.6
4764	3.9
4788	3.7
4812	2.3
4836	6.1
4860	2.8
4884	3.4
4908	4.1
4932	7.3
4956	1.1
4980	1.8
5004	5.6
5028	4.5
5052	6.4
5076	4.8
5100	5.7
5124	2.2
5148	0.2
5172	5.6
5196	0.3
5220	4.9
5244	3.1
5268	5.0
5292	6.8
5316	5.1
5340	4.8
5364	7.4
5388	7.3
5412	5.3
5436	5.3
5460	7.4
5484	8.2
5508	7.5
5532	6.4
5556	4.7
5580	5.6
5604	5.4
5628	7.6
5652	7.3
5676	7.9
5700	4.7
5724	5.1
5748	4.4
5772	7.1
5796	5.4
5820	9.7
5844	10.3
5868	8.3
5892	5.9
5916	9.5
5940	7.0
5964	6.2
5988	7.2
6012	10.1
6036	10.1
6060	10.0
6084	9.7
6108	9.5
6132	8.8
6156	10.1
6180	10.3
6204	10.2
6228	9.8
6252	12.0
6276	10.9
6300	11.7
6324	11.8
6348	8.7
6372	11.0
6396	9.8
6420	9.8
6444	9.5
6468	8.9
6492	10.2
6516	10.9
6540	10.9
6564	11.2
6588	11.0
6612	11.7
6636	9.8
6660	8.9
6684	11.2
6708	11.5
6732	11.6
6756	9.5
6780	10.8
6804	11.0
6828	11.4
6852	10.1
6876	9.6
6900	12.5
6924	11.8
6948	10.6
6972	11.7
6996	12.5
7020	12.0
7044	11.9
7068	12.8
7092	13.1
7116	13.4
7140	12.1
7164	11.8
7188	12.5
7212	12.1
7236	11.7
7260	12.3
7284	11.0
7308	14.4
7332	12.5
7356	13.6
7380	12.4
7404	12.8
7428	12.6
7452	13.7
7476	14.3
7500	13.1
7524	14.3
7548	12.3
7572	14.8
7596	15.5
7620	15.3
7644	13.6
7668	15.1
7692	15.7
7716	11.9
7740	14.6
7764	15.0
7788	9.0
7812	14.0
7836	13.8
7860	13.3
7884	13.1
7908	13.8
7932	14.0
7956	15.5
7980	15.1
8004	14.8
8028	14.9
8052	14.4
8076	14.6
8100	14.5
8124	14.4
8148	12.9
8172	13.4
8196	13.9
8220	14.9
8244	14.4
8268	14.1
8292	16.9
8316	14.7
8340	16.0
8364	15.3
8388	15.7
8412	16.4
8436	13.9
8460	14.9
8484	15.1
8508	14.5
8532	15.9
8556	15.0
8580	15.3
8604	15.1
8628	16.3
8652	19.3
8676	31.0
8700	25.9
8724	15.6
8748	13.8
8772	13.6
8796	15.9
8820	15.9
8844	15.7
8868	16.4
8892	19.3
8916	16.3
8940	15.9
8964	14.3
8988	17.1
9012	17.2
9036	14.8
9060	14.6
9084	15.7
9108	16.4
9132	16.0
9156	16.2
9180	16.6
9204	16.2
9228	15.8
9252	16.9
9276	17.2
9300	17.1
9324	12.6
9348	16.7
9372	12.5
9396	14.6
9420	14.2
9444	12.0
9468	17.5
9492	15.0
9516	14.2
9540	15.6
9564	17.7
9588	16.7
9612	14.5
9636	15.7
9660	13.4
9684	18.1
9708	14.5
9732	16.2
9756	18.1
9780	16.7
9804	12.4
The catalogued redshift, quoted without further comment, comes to 0.322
